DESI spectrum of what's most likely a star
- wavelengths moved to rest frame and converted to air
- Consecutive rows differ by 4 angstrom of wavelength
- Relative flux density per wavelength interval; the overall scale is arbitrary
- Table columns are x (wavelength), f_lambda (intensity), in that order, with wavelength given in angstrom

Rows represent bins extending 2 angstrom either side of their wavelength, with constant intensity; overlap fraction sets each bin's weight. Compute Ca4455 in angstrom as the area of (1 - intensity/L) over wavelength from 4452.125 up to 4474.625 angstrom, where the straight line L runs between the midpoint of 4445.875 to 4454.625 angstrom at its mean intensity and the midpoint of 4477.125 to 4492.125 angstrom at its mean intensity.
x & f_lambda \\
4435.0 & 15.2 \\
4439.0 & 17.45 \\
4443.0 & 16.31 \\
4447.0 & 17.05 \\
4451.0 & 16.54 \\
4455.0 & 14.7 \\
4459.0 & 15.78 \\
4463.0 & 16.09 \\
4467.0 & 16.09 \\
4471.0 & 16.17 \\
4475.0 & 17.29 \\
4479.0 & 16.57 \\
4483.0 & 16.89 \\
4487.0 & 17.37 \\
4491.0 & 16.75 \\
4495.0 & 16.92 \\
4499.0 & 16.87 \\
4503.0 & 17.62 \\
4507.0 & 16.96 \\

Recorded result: 0.9 angstrom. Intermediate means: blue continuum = 16.4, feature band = 15.9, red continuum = 16.9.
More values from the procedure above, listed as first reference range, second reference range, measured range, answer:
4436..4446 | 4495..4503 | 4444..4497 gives 1.35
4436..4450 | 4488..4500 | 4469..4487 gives 0.06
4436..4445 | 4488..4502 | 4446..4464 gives 0.84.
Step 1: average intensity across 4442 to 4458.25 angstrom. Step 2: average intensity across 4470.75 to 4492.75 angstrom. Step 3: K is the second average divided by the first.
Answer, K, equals 1.0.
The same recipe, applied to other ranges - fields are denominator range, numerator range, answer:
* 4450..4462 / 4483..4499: 1.09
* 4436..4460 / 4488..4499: 1.04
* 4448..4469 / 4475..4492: 1.07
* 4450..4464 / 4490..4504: 1.08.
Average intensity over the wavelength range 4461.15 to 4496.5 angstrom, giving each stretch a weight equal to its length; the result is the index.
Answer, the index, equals 16.7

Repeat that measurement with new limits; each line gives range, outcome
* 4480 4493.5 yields 17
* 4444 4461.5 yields 16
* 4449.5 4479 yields 16.1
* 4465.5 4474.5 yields 16.3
